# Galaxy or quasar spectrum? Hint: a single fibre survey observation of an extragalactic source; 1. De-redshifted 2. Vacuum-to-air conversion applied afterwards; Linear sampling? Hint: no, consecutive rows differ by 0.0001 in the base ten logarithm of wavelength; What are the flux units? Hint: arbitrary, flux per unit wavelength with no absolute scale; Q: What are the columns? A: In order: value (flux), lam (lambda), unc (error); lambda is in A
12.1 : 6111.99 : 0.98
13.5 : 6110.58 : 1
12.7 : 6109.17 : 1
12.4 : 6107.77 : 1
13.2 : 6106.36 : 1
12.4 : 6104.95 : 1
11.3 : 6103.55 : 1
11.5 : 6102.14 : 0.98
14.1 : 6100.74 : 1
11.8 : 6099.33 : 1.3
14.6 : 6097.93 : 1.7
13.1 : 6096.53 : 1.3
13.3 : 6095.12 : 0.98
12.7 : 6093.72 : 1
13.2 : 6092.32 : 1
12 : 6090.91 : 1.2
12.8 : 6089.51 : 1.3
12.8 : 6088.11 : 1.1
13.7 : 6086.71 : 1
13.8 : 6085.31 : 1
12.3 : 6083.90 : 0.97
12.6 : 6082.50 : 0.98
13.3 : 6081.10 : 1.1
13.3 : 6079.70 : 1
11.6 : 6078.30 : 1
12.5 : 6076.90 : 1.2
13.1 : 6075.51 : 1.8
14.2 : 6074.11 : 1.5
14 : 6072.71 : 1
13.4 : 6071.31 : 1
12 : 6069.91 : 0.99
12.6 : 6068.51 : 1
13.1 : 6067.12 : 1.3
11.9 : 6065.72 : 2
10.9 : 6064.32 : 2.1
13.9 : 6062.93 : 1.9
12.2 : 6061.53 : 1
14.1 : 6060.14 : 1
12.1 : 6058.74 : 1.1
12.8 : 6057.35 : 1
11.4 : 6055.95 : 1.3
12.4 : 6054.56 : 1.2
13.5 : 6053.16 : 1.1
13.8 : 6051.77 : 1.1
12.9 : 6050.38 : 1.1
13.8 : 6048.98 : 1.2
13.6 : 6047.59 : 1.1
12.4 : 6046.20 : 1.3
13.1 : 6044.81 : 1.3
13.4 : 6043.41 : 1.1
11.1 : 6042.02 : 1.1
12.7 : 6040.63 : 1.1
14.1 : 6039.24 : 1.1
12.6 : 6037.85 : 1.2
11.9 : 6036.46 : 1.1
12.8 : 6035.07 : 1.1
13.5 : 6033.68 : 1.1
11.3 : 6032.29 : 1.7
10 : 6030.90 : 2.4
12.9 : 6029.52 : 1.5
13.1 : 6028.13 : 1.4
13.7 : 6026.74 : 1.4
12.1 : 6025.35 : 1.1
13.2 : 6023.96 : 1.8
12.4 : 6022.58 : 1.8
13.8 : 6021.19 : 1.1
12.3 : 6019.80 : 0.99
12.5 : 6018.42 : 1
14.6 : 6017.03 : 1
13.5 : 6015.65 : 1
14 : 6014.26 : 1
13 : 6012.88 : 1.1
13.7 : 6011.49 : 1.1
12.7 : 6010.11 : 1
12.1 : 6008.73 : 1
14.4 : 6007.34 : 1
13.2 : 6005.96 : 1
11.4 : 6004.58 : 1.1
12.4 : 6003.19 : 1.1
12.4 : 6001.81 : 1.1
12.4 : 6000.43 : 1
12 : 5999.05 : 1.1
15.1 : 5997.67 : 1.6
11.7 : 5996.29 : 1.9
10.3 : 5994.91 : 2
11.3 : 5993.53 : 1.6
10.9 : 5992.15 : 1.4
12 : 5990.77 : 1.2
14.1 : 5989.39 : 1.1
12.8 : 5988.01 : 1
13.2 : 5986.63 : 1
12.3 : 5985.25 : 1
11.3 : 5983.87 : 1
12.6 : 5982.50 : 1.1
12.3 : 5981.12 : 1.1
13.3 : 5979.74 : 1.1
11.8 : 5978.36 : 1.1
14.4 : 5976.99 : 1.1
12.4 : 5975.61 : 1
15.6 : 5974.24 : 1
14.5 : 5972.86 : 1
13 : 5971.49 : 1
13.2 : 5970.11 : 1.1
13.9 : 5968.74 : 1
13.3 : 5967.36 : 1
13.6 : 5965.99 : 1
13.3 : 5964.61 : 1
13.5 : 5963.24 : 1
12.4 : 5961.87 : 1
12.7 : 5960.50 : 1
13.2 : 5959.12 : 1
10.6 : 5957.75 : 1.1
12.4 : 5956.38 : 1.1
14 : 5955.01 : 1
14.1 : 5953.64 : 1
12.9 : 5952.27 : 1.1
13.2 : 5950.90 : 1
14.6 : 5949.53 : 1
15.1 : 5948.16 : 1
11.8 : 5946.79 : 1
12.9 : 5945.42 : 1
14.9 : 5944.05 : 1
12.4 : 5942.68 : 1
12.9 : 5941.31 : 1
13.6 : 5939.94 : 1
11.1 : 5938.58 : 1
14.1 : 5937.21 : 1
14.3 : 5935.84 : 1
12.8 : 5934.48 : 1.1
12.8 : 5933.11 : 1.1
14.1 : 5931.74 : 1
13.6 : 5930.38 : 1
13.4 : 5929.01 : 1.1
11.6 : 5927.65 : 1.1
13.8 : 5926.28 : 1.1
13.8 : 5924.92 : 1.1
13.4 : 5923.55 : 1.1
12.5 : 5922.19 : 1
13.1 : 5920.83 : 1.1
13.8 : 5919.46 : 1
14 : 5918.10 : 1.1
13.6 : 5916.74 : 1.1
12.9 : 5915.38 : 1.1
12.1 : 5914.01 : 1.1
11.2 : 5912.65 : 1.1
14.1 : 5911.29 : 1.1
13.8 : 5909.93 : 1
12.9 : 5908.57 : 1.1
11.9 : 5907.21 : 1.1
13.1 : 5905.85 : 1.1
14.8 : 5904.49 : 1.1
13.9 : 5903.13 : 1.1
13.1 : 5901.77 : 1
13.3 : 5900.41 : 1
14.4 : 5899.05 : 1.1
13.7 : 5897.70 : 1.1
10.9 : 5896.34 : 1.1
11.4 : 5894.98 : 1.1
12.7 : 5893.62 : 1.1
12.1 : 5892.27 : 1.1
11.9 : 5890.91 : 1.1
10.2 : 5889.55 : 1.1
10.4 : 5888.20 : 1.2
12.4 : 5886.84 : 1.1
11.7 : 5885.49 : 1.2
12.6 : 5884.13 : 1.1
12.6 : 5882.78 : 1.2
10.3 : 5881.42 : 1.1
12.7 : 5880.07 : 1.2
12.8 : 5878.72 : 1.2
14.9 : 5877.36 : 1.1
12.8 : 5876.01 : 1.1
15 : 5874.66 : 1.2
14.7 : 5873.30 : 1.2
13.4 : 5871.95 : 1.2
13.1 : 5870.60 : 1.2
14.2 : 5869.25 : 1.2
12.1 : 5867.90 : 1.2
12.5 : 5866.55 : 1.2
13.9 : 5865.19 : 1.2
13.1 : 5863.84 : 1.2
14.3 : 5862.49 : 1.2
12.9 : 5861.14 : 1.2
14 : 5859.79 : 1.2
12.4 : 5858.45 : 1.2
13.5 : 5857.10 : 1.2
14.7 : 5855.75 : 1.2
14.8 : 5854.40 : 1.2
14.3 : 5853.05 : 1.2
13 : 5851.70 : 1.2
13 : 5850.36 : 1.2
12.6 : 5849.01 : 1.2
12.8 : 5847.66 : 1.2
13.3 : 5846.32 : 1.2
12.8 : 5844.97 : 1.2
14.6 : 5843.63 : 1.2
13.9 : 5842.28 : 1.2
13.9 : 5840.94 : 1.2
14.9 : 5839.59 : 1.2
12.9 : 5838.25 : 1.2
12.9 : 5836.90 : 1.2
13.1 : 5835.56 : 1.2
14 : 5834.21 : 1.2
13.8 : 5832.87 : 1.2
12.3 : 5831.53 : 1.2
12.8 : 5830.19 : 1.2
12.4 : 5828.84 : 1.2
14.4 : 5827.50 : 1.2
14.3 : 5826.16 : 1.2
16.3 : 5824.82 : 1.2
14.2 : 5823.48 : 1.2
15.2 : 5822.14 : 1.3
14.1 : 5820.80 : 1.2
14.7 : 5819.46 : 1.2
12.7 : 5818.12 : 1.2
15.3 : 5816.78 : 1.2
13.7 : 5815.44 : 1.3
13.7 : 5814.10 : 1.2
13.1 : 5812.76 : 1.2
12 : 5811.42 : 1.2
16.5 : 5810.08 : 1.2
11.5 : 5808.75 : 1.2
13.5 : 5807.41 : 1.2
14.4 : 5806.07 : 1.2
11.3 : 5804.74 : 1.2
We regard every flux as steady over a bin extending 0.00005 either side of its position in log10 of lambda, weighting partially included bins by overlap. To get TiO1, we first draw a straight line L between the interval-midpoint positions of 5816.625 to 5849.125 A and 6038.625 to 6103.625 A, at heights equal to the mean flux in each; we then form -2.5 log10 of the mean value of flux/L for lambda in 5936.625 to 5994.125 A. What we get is 0.020 mag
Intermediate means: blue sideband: 13.8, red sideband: 12.9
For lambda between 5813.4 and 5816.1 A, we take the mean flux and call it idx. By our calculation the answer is 13.7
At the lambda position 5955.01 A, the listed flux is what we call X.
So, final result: 14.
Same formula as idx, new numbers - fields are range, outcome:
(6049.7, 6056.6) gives 12.8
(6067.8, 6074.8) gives 13.2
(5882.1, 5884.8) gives 12.6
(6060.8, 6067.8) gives 12.4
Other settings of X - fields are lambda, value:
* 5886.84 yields 12.4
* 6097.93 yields 14.6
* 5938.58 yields 11.1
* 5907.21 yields 11.9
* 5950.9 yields 13.2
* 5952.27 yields 12.9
